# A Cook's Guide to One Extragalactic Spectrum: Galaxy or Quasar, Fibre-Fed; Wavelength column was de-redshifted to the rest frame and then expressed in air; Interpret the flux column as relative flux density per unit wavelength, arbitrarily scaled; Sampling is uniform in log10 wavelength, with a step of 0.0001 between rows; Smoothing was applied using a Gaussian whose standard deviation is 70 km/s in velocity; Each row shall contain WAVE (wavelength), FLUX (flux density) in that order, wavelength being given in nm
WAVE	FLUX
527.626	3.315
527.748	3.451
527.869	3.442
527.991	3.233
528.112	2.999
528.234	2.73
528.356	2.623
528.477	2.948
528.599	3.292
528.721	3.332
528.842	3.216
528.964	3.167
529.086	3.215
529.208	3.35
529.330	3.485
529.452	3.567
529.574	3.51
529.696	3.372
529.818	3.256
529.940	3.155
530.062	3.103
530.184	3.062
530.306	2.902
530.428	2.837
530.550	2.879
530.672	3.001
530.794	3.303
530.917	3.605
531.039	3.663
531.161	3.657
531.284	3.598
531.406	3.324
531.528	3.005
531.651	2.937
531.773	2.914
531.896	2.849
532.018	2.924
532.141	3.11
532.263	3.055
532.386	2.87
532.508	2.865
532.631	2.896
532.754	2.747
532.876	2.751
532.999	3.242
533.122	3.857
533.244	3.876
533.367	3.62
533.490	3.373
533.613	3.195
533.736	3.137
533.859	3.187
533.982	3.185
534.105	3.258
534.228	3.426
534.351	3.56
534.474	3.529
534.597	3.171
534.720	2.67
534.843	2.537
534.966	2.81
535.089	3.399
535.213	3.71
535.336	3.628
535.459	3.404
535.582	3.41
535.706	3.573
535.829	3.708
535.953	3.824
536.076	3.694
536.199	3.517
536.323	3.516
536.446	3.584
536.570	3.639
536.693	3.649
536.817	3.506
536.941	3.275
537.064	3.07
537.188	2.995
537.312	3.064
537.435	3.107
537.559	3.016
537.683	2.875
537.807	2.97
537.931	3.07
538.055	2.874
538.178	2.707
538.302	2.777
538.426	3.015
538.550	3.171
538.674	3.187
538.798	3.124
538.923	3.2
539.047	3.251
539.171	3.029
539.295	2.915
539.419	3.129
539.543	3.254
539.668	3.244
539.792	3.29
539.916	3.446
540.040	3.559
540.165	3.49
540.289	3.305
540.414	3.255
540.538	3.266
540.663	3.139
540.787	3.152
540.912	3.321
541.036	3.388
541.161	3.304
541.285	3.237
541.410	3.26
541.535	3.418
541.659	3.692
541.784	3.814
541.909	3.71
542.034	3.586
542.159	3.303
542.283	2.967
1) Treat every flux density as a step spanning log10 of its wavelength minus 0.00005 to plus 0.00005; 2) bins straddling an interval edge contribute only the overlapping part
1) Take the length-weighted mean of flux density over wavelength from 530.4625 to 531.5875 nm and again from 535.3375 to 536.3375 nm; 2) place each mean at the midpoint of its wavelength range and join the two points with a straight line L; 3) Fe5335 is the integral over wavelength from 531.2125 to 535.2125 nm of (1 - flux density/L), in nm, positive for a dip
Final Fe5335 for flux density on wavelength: 0.33 nm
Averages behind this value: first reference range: 3.33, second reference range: 3.59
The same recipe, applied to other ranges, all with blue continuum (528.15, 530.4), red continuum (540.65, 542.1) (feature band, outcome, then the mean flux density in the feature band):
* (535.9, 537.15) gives -0.071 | 3.52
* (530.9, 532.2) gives 0.000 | 3.22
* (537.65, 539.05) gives 0.147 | 3.01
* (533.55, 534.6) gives -0.008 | 3.3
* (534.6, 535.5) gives 0.037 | 3.16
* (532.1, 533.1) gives 0.083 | 2.98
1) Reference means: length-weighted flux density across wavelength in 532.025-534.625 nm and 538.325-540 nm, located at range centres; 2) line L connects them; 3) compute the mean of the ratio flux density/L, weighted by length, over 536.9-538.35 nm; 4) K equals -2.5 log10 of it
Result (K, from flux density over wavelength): 0.07 mag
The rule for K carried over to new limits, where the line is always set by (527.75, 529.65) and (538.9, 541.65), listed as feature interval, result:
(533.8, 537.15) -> -0.044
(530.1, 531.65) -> 0.002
